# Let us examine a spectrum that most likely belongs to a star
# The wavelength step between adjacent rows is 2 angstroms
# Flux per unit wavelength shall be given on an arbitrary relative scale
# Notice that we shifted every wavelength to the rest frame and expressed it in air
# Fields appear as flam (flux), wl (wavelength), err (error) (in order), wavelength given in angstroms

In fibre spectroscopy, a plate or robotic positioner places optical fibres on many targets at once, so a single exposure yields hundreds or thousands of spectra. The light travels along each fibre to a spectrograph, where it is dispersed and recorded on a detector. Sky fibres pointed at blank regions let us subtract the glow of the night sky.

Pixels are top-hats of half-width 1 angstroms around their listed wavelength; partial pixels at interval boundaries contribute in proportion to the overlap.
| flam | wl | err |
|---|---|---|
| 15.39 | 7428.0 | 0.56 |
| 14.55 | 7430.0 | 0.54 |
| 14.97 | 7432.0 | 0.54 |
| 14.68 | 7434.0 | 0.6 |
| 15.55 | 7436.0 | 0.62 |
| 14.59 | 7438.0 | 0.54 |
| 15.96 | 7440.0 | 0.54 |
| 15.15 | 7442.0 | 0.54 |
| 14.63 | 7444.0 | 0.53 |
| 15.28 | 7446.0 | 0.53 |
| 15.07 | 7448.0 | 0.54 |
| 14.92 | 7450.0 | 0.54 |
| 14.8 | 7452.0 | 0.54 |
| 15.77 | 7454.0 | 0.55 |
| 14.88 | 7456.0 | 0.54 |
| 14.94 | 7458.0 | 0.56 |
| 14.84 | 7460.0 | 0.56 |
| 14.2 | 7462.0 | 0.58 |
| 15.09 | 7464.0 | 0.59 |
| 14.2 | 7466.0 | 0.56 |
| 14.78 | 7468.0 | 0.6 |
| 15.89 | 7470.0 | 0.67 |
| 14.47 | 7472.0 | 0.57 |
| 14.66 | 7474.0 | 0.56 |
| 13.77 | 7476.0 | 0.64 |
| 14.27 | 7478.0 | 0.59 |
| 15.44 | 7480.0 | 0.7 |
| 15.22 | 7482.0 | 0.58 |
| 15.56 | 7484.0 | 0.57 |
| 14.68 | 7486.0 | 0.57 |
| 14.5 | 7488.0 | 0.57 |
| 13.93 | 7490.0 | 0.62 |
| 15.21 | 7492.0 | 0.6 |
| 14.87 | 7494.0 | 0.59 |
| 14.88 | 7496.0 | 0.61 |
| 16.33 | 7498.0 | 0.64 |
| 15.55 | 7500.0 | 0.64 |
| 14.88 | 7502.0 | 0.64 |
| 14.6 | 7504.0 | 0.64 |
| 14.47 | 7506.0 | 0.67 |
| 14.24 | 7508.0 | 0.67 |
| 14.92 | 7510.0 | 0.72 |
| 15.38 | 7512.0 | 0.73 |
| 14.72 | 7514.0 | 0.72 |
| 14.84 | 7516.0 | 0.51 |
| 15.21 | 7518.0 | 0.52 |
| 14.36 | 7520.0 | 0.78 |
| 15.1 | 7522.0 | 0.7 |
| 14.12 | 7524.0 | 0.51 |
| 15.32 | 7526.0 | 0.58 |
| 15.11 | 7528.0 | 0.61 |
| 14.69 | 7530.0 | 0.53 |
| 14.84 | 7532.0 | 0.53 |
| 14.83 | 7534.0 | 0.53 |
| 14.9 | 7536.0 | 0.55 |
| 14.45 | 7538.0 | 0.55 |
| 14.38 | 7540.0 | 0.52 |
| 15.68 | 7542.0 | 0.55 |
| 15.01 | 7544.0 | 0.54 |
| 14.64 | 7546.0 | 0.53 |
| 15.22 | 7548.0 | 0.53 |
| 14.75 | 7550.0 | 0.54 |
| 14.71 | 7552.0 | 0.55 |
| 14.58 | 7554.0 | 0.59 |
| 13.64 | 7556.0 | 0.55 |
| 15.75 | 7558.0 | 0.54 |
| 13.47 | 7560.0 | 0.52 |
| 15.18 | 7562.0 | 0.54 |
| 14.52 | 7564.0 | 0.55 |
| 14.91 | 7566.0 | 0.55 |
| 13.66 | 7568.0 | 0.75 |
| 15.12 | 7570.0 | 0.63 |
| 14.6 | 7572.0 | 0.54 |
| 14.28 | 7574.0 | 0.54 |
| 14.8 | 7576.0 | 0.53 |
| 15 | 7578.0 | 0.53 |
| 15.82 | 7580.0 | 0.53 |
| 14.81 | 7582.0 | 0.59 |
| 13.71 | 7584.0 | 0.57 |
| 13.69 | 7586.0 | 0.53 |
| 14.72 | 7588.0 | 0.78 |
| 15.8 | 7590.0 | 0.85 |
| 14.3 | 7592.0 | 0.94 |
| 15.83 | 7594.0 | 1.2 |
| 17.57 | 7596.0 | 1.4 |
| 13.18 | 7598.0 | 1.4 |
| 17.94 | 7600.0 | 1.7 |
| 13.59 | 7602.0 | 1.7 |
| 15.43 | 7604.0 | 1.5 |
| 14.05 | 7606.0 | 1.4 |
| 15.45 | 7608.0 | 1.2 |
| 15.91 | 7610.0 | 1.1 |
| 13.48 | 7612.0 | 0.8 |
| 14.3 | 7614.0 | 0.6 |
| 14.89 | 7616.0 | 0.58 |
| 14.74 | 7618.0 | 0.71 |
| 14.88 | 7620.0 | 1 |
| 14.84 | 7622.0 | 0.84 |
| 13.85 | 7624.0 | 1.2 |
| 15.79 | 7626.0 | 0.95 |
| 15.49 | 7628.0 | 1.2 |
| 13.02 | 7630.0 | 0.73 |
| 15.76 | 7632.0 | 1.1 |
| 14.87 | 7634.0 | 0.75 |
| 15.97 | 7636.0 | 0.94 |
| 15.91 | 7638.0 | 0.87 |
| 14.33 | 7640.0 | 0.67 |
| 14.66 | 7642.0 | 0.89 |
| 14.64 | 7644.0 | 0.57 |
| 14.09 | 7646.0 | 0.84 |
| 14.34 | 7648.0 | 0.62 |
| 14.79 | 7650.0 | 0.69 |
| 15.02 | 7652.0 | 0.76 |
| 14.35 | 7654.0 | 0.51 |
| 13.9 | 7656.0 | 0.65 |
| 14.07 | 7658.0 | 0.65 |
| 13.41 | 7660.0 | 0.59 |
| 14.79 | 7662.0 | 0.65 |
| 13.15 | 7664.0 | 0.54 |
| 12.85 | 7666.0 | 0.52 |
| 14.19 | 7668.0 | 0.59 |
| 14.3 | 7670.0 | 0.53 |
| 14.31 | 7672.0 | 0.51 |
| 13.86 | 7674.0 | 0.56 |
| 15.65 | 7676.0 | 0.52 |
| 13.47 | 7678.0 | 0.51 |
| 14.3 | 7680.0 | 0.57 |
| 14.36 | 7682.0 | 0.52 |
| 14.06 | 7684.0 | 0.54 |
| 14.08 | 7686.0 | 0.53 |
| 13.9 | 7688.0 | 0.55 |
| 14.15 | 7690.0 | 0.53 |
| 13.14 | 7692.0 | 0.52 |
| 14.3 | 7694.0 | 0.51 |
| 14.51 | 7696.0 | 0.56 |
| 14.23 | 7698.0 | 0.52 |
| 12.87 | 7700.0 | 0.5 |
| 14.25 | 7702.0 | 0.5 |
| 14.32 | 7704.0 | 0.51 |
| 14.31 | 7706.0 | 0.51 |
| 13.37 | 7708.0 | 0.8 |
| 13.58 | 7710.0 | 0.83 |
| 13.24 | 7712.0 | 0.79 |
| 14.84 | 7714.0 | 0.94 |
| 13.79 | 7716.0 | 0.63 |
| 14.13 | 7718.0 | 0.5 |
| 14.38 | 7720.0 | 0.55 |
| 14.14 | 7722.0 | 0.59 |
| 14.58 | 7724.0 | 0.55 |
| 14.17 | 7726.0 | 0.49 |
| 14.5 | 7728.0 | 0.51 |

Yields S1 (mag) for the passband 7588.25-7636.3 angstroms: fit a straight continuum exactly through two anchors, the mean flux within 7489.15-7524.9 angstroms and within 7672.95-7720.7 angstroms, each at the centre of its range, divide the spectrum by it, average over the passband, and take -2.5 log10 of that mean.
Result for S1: -0.04 mag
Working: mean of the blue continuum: 14.9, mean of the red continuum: 14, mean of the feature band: 15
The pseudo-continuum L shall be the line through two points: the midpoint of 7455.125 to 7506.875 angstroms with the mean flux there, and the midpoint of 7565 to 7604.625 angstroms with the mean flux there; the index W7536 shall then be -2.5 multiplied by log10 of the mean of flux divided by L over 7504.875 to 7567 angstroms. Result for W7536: 0.01 mag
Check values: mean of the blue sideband 14.9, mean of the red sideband 14.9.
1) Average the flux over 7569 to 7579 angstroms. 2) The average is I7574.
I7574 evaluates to 14.8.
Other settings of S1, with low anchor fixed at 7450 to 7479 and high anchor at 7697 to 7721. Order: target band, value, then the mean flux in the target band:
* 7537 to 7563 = -0.02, 14.7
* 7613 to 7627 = -0.04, 14.8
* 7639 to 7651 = -0.02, 14.5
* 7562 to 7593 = -0.02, 14.7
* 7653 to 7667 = 0.02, 13.8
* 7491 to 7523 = -0.03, 15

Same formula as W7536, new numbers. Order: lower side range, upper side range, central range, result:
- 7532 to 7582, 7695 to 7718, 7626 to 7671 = -0.017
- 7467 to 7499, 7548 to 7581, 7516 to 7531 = -0.003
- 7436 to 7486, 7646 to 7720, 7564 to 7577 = -0.004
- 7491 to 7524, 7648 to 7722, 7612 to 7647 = -0.033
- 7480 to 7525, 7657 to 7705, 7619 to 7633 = -0.038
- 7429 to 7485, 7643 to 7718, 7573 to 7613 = -0.041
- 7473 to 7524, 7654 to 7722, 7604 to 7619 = -0.029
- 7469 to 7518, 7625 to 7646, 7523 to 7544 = 0.006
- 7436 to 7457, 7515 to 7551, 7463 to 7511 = 0.011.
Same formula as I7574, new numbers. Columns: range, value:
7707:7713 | 13.4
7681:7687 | 14.2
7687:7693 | 13.7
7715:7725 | 14.2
